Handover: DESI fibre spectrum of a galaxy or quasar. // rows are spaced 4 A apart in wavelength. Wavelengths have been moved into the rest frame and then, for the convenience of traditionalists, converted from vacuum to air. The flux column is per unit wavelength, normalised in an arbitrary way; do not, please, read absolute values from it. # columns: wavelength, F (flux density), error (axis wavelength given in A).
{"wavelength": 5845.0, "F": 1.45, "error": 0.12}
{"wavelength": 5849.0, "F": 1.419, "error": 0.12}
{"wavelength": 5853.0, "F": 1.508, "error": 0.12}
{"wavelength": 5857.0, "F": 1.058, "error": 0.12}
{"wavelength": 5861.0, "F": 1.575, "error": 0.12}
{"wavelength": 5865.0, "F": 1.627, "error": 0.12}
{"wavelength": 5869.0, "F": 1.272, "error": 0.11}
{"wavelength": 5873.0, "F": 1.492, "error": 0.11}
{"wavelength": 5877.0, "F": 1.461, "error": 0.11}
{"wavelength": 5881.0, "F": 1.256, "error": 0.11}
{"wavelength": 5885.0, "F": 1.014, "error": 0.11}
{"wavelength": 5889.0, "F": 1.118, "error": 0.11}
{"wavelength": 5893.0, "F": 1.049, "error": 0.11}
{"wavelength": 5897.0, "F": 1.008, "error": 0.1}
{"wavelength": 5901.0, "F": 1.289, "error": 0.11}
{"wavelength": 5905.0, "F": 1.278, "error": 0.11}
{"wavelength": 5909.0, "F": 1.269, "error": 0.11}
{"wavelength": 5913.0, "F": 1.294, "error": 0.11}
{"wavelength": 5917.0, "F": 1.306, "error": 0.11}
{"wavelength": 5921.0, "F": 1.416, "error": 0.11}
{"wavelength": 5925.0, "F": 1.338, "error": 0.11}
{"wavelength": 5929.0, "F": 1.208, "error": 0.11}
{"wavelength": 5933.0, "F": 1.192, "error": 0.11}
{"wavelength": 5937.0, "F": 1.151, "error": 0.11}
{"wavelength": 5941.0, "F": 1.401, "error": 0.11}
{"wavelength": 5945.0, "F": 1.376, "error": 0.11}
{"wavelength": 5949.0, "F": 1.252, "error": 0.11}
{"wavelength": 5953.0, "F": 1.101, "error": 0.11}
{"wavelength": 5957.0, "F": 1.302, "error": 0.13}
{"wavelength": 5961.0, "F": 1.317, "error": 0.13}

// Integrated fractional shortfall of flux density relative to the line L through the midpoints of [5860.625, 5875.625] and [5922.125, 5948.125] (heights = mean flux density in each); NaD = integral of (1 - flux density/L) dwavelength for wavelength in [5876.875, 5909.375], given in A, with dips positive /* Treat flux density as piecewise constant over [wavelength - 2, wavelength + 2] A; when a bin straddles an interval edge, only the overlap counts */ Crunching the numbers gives 5.35 A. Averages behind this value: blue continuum 1.48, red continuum 1.28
